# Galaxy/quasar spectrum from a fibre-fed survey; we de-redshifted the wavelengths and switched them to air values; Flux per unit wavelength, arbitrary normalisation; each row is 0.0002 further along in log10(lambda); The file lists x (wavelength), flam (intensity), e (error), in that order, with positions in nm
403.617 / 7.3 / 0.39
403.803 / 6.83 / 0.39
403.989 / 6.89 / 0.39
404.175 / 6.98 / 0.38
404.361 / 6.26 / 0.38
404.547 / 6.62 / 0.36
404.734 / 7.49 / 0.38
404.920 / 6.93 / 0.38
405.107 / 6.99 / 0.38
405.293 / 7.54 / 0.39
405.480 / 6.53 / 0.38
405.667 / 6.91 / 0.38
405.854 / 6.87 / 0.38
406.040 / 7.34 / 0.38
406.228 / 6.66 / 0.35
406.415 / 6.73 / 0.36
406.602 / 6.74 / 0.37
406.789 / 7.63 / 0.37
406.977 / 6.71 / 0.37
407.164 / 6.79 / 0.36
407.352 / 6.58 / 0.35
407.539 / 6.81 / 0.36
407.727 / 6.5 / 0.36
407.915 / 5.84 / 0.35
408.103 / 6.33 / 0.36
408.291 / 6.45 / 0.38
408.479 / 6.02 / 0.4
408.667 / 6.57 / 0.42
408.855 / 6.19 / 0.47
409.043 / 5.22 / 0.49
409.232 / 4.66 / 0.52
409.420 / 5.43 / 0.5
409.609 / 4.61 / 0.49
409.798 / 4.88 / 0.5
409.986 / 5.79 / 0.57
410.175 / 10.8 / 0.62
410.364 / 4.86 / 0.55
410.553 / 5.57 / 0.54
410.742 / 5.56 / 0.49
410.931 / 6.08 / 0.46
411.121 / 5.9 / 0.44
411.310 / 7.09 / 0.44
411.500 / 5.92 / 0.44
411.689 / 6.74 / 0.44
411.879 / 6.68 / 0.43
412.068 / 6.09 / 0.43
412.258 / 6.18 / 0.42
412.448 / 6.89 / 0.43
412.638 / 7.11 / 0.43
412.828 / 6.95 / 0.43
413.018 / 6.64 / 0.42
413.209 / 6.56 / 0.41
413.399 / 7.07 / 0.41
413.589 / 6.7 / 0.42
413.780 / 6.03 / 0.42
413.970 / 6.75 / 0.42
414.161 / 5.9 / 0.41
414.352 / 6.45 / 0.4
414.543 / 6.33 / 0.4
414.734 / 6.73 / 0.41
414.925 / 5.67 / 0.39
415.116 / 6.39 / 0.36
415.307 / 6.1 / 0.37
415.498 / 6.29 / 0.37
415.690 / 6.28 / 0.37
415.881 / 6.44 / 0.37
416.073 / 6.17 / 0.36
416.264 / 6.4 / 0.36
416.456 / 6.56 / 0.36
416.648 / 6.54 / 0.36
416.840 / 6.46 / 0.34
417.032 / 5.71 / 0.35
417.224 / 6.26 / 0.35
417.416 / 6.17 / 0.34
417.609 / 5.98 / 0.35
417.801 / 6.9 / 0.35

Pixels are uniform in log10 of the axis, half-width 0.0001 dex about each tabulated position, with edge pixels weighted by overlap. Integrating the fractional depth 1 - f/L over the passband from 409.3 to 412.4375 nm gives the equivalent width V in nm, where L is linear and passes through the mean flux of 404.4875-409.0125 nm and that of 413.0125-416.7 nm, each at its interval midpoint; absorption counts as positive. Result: 0.195 nm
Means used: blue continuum 6.72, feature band 6.15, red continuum 6.39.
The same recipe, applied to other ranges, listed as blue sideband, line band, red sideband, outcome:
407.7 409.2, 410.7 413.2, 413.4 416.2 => -0.105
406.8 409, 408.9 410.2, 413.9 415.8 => 0.152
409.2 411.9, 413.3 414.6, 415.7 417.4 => -0.056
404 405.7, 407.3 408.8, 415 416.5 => 0.081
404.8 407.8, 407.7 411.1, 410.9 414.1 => 0.391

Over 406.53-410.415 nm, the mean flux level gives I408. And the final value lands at 6.27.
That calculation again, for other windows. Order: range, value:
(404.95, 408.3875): 6.78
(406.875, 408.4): 6.5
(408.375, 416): 6.25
